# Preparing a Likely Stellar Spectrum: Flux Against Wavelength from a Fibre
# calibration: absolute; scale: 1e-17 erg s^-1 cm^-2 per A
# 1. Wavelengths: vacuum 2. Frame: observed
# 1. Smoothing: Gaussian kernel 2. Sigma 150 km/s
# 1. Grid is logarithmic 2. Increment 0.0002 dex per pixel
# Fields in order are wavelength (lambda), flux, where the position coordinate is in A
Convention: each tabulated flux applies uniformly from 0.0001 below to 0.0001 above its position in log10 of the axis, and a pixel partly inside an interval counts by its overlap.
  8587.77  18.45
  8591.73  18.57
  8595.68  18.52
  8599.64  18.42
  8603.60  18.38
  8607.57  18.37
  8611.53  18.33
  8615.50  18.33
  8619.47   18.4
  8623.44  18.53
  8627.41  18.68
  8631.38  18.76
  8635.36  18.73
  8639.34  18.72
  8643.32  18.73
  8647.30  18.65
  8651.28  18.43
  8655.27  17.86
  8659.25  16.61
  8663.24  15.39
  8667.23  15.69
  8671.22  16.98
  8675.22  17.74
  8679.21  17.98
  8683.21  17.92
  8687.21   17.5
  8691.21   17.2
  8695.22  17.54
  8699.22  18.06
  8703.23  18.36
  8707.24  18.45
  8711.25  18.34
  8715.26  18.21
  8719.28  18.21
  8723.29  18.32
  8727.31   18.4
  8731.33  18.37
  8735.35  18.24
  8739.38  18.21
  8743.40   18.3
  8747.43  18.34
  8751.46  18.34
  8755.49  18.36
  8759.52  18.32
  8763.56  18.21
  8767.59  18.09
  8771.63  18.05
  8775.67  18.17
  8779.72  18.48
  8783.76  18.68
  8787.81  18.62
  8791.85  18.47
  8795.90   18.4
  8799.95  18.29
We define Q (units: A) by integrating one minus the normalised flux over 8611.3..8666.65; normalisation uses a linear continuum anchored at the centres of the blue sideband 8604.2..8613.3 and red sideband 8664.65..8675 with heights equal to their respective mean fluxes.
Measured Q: -2.0 A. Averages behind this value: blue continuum 18.4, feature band 18.1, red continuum 16.5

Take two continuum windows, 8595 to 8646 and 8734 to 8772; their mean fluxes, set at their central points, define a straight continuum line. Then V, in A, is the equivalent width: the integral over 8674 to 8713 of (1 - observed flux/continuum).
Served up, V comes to 1.0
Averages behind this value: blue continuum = 18.5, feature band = 17.9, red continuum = 18.3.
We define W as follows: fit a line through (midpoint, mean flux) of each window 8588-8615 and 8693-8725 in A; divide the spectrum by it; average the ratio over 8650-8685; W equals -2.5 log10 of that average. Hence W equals 0.07 mag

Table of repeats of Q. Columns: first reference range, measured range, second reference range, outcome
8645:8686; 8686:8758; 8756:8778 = -1.42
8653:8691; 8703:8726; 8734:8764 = -0.73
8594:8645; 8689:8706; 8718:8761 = 0.53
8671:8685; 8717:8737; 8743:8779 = -0.30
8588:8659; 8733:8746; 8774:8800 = 0.14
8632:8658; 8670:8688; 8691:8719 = 0.58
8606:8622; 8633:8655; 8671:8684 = -0.65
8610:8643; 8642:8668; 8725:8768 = 1.58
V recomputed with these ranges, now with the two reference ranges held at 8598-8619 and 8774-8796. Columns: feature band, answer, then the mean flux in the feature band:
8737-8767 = 0.3 A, 18.3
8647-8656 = 0.0 A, 18.3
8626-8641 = -0.3 A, 18.7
